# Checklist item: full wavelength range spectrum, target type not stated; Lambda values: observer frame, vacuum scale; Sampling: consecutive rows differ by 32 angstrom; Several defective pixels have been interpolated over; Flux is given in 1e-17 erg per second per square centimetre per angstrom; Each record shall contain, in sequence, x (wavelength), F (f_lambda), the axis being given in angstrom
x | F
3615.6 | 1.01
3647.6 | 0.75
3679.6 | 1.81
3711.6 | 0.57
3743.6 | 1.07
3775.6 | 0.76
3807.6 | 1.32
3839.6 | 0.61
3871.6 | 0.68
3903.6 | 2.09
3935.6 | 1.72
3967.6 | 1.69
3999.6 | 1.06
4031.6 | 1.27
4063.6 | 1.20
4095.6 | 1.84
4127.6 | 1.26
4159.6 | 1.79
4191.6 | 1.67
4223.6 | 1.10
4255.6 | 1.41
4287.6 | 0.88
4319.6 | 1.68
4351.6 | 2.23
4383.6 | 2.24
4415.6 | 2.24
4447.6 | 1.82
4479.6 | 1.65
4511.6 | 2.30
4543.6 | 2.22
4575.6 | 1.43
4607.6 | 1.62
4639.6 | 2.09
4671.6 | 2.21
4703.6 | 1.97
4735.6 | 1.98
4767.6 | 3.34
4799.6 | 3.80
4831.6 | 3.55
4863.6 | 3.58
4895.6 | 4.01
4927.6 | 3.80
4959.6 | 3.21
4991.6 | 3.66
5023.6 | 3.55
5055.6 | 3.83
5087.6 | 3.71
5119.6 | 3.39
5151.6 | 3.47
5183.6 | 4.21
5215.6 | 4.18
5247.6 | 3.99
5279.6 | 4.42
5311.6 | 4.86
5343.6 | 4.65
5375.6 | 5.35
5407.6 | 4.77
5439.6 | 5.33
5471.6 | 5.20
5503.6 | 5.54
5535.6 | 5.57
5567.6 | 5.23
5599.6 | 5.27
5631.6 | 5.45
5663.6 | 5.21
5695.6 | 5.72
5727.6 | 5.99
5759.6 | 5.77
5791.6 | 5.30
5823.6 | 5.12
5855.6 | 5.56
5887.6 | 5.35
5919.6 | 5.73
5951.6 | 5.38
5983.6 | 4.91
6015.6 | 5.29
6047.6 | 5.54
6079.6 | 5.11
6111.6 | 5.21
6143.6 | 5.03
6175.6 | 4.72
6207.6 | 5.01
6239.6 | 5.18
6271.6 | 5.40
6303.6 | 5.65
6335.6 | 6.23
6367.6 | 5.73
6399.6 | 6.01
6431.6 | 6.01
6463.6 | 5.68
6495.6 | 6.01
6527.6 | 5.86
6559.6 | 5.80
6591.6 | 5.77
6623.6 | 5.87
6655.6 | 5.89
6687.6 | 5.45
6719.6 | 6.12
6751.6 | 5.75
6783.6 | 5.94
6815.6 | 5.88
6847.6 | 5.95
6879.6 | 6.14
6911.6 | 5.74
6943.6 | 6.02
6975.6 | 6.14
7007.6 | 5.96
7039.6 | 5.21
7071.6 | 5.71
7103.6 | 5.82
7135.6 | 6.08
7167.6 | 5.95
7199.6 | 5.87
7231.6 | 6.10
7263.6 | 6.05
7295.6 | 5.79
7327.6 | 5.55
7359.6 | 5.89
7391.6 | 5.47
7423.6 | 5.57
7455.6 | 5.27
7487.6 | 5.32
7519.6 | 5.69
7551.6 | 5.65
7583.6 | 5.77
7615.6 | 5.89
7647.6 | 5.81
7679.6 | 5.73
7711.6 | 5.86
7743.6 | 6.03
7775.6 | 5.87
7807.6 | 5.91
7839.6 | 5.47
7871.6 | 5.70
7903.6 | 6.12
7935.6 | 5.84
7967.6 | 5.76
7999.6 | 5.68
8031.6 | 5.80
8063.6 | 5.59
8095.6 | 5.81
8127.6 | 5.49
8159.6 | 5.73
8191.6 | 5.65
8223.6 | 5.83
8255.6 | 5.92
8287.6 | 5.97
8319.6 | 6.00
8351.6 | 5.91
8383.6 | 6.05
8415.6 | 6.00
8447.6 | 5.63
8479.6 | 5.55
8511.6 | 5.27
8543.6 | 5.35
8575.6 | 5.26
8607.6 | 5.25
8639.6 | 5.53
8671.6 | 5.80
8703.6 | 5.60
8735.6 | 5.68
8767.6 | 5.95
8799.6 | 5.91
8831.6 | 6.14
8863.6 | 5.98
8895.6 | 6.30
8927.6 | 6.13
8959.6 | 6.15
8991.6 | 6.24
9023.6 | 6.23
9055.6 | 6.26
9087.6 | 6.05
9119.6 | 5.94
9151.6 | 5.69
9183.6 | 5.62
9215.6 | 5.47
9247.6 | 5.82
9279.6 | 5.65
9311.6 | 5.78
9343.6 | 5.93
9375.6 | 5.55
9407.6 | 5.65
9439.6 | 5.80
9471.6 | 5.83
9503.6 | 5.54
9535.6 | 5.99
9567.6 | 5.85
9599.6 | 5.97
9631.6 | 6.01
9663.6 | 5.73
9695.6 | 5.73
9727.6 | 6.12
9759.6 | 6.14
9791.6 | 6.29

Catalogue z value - 0.20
